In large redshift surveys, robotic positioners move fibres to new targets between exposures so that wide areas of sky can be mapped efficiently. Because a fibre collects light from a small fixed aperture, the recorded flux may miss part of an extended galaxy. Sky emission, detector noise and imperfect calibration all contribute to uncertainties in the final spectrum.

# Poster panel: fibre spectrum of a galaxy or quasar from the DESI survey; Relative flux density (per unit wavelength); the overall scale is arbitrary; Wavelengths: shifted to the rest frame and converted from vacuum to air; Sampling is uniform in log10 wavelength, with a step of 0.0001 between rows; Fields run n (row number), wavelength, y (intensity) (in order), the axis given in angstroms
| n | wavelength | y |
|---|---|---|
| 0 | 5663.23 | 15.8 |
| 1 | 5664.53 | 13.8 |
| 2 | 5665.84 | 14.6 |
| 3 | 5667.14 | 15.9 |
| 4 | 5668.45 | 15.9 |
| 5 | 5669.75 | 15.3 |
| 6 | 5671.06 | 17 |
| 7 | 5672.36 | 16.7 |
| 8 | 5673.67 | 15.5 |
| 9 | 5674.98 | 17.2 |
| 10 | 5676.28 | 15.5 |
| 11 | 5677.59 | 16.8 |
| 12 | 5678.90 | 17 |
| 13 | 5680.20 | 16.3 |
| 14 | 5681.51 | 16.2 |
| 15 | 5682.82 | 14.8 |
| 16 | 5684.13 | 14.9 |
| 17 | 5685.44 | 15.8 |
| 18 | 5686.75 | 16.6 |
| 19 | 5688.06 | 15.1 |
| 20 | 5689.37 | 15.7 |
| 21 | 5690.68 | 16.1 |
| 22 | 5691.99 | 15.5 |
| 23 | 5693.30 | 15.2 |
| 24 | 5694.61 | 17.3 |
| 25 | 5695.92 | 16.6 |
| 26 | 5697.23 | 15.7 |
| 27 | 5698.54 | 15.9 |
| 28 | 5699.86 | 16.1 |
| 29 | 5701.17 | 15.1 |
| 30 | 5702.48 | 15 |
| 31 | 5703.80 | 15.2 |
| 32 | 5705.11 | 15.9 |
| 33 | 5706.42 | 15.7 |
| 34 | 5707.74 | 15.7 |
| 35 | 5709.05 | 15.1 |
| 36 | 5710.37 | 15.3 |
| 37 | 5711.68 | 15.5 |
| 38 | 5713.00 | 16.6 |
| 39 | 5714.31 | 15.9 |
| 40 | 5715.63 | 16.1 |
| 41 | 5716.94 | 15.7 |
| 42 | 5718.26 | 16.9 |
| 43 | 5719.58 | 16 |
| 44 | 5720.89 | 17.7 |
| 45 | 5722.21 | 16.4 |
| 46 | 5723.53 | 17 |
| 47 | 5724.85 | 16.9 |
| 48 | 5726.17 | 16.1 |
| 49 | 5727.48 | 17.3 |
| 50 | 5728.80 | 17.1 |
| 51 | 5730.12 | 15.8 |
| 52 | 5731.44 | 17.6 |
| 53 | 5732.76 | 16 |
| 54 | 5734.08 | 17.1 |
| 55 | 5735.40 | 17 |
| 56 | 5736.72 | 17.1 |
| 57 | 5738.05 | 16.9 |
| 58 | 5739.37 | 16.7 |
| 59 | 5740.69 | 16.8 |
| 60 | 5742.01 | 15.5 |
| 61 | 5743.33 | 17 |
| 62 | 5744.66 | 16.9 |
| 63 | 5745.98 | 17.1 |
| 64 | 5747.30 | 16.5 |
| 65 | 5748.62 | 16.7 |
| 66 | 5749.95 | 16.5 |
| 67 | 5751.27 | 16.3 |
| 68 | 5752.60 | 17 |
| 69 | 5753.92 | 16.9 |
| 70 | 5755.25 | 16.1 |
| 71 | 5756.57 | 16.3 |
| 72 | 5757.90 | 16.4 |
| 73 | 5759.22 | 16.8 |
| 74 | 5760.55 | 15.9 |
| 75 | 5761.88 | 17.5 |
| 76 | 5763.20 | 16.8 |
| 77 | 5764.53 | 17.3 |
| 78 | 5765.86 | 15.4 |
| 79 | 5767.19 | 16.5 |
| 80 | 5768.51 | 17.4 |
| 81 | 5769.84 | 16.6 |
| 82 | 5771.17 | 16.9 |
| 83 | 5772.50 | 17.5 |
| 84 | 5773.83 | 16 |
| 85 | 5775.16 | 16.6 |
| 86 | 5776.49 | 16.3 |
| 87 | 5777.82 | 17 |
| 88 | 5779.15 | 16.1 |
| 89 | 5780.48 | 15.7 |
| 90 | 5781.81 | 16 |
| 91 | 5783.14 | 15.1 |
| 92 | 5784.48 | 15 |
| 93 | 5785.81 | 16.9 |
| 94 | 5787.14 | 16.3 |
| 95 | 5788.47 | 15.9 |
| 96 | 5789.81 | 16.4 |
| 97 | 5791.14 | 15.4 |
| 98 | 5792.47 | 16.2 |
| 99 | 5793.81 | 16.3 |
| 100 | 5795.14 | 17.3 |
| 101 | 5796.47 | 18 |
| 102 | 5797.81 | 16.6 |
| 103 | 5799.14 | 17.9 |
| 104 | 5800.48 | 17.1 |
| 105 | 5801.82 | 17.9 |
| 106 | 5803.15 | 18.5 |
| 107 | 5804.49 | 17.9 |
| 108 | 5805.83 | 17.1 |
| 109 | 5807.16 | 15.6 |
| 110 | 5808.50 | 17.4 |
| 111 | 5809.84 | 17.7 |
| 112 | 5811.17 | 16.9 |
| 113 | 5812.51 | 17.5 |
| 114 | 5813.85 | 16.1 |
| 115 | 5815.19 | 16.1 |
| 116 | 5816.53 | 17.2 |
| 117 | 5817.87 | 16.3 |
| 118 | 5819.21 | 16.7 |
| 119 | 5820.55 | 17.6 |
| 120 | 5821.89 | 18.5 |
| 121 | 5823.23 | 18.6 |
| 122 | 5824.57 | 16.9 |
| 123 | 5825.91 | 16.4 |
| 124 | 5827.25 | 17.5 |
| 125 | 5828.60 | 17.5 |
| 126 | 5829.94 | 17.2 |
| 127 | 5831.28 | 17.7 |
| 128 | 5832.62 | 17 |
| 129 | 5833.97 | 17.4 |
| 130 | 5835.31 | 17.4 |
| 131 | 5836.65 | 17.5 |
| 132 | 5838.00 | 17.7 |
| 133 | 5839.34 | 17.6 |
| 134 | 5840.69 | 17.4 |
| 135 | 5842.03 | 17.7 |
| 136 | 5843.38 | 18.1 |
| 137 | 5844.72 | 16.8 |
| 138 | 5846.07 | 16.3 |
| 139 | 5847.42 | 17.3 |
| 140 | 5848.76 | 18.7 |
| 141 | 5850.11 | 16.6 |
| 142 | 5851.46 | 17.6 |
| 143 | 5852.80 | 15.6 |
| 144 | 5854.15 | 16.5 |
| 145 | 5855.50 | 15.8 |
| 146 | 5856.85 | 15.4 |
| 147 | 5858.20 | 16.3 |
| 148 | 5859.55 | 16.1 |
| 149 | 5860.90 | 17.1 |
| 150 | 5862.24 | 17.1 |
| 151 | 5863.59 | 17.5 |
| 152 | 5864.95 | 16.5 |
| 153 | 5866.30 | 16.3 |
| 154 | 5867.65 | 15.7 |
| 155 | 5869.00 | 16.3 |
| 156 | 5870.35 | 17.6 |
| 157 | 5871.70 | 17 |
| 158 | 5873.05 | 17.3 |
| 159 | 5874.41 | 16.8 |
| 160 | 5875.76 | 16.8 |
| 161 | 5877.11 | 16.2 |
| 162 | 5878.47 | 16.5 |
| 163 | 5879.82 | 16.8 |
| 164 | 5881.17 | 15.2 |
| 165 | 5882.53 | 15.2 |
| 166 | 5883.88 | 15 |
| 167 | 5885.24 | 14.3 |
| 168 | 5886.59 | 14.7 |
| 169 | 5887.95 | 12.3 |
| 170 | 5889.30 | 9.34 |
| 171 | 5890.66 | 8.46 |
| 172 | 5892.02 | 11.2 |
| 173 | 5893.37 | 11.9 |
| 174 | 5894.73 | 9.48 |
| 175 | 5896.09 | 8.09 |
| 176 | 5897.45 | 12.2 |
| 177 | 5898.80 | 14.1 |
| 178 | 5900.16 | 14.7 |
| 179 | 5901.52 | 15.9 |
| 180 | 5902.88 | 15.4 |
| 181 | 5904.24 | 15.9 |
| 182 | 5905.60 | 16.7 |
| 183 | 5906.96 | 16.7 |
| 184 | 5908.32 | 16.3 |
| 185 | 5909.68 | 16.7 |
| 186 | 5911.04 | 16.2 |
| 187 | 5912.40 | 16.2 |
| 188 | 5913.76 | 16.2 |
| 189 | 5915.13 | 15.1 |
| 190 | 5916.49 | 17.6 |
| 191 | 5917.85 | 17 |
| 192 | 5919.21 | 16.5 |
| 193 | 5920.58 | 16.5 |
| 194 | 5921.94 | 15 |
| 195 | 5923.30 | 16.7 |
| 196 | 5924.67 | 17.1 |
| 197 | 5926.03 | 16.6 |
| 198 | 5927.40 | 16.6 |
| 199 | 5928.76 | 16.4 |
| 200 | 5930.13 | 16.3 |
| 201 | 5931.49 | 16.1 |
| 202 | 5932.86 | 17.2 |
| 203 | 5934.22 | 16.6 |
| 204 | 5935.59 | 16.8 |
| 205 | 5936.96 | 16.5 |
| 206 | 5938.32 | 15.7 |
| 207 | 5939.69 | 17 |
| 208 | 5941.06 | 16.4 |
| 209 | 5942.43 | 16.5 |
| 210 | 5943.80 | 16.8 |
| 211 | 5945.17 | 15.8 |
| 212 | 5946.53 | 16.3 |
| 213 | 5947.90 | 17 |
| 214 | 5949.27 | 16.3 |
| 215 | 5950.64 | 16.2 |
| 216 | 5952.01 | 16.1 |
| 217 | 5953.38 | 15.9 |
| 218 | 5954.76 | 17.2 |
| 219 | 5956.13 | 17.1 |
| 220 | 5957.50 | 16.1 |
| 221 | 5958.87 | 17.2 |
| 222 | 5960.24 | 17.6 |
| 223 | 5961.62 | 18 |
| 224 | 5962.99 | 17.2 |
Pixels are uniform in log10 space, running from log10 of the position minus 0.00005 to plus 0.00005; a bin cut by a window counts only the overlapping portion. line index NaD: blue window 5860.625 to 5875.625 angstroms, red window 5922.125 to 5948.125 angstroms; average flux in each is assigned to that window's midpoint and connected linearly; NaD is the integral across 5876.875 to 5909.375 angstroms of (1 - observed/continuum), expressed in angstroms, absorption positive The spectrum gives 5.55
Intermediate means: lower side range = 16.8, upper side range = 16.5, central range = 13.9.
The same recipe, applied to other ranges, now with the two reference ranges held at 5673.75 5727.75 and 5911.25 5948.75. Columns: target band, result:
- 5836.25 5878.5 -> -1.4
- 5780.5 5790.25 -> 0.2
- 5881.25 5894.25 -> 3.0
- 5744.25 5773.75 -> -1.0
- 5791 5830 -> -2.2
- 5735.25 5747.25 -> -0.5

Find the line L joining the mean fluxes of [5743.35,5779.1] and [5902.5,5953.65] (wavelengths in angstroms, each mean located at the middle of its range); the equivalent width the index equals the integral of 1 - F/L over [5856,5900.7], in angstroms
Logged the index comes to 4.8 angstroms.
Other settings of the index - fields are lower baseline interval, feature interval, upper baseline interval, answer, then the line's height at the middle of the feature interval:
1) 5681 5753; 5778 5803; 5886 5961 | -0.9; 16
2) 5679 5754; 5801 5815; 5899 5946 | -0.8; 16.3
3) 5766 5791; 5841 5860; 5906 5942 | -0.5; 16.4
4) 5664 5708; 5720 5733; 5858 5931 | -0.9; 15.7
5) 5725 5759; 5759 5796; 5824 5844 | 1.2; 17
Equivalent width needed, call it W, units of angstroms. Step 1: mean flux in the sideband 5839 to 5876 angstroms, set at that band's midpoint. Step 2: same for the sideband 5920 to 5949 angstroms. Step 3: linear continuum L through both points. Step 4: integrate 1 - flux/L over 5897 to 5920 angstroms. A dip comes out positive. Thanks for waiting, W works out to 1.0 angstroms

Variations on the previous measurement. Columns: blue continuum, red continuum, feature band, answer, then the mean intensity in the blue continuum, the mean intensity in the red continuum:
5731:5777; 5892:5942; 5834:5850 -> -1.4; 16.7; 15.6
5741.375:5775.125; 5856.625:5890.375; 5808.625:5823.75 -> -0.9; 16.6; 15.7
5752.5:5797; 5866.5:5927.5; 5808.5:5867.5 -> -4.8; 16.5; 15.1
